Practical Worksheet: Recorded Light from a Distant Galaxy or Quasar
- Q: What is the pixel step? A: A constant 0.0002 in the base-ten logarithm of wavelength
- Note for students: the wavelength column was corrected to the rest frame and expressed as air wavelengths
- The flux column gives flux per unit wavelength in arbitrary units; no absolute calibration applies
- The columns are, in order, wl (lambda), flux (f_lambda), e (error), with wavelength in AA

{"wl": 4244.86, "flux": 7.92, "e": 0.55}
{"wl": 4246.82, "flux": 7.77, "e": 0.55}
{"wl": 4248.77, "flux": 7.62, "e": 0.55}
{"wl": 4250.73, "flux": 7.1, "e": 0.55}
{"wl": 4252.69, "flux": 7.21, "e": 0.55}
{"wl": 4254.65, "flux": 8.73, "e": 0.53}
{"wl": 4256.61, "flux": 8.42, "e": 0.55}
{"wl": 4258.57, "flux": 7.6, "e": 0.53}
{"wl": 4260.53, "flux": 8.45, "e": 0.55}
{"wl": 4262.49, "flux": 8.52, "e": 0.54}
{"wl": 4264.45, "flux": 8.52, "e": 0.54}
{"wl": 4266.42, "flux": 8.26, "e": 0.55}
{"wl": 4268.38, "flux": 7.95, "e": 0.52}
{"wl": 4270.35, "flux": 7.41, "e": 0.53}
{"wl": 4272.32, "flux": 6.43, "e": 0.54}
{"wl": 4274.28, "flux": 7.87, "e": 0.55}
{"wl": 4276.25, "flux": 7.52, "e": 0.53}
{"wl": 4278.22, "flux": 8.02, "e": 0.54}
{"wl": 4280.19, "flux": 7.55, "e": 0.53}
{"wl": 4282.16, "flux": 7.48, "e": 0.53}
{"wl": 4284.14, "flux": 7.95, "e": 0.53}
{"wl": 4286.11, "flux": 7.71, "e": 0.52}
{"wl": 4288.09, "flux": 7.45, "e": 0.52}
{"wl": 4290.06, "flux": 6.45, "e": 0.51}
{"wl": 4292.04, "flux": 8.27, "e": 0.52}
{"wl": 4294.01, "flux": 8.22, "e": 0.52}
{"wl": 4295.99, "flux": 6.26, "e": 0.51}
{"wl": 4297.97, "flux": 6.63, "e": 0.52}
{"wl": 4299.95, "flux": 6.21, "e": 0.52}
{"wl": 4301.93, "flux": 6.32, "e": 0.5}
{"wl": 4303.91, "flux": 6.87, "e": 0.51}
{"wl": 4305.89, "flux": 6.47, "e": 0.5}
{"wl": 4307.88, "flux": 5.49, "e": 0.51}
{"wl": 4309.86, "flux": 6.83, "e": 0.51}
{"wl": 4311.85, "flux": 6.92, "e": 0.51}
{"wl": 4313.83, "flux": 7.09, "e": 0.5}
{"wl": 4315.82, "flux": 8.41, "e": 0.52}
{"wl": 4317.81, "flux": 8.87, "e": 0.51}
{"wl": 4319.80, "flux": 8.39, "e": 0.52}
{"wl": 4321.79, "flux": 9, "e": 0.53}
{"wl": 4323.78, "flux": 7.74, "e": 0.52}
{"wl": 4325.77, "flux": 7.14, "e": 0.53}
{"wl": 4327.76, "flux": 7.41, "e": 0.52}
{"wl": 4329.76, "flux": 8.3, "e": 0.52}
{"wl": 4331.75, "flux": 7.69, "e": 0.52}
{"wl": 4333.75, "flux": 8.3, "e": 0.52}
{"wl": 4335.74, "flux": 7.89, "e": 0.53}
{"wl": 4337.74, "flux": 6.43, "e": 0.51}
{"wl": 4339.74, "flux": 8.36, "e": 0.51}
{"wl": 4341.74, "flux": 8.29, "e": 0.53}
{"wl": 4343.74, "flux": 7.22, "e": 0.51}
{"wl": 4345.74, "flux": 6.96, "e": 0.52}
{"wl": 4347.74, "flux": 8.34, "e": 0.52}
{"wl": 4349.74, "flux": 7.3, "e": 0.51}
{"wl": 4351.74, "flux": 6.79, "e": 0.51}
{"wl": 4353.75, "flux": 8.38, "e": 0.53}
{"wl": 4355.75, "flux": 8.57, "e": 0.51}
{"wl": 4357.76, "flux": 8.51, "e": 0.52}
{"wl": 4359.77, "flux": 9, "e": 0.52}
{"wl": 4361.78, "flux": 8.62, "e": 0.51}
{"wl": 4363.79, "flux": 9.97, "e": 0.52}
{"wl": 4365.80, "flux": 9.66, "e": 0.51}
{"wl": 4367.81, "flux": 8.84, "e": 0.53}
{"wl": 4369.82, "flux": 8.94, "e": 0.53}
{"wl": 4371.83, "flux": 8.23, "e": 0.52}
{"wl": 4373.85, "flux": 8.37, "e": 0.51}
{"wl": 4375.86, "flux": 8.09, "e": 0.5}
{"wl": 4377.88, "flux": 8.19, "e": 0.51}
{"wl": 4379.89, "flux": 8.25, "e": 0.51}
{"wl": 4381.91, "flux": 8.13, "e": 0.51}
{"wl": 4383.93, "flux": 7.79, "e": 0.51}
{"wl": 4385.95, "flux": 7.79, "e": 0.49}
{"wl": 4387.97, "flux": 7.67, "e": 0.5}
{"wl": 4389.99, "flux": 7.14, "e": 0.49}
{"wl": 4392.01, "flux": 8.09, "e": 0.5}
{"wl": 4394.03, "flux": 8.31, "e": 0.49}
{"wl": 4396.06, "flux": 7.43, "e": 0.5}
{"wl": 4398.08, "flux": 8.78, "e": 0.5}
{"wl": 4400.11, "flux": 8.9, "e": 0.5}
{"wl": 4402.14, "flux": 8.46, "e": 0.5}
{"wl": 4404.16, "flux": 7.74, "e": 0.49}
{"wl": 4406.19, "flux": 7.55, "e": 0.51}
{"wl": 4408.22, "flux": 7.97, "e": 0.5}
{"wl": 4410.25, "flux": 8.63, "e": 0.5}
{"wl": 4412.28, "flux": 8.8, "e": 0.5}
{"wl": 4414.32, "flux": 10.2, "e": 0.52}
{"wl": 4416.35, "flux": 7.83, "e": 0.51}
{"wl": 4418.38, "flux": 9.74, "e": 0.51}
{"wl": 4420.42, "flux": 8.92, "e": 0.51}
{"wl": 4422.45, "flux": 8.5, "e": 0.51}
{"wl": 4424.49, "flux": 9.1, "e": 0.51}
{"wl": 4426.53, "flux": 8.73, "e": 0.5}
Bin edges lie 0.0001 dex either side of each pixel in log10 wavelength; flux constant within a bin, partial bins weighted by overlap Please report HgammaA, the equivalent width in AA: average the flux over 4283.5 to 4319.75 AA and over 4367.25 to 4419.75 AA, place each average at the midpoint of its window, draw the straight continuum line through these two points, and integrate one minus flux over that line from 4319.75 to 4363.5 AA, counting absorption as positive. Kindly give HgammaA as -1.74 AA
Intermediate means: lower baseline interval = 7.16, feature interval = 7.96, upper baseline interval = 8.3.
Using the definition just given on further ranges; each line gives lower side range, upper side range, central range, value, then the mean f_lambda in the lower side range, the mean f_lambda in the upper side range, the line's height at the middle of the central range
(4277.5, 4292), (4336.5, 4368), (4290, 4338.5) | 2.88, 7.55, 8.18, 7.83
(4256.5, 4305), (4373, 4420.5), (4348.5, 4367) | -1.19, 7.52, 8.27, 8.02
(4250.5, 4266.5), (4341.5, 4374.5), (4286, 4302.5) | 2.35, 8.13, 8.35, 8.21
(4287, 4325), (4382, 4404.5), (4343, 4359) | -0.27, 7.26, 8.02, 7.65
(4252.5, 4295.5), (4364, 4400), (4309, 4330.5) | 0.48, 7.81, 8.27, 8.01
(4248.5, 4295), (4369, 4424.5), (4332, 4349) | 0.77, 7.78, 8.33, 8.08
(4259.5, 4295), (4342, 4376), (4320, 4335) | 0.31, 7.78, 8.35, 8.13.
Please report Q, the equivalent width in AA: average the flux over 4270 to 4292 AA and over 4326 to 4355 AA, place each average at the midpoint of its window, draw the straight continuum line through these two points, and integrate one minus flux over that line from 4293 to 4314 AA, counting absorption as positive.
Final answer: 2.5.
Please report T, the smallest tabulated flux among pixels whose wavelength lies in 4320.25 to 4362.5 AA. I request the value 6.43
